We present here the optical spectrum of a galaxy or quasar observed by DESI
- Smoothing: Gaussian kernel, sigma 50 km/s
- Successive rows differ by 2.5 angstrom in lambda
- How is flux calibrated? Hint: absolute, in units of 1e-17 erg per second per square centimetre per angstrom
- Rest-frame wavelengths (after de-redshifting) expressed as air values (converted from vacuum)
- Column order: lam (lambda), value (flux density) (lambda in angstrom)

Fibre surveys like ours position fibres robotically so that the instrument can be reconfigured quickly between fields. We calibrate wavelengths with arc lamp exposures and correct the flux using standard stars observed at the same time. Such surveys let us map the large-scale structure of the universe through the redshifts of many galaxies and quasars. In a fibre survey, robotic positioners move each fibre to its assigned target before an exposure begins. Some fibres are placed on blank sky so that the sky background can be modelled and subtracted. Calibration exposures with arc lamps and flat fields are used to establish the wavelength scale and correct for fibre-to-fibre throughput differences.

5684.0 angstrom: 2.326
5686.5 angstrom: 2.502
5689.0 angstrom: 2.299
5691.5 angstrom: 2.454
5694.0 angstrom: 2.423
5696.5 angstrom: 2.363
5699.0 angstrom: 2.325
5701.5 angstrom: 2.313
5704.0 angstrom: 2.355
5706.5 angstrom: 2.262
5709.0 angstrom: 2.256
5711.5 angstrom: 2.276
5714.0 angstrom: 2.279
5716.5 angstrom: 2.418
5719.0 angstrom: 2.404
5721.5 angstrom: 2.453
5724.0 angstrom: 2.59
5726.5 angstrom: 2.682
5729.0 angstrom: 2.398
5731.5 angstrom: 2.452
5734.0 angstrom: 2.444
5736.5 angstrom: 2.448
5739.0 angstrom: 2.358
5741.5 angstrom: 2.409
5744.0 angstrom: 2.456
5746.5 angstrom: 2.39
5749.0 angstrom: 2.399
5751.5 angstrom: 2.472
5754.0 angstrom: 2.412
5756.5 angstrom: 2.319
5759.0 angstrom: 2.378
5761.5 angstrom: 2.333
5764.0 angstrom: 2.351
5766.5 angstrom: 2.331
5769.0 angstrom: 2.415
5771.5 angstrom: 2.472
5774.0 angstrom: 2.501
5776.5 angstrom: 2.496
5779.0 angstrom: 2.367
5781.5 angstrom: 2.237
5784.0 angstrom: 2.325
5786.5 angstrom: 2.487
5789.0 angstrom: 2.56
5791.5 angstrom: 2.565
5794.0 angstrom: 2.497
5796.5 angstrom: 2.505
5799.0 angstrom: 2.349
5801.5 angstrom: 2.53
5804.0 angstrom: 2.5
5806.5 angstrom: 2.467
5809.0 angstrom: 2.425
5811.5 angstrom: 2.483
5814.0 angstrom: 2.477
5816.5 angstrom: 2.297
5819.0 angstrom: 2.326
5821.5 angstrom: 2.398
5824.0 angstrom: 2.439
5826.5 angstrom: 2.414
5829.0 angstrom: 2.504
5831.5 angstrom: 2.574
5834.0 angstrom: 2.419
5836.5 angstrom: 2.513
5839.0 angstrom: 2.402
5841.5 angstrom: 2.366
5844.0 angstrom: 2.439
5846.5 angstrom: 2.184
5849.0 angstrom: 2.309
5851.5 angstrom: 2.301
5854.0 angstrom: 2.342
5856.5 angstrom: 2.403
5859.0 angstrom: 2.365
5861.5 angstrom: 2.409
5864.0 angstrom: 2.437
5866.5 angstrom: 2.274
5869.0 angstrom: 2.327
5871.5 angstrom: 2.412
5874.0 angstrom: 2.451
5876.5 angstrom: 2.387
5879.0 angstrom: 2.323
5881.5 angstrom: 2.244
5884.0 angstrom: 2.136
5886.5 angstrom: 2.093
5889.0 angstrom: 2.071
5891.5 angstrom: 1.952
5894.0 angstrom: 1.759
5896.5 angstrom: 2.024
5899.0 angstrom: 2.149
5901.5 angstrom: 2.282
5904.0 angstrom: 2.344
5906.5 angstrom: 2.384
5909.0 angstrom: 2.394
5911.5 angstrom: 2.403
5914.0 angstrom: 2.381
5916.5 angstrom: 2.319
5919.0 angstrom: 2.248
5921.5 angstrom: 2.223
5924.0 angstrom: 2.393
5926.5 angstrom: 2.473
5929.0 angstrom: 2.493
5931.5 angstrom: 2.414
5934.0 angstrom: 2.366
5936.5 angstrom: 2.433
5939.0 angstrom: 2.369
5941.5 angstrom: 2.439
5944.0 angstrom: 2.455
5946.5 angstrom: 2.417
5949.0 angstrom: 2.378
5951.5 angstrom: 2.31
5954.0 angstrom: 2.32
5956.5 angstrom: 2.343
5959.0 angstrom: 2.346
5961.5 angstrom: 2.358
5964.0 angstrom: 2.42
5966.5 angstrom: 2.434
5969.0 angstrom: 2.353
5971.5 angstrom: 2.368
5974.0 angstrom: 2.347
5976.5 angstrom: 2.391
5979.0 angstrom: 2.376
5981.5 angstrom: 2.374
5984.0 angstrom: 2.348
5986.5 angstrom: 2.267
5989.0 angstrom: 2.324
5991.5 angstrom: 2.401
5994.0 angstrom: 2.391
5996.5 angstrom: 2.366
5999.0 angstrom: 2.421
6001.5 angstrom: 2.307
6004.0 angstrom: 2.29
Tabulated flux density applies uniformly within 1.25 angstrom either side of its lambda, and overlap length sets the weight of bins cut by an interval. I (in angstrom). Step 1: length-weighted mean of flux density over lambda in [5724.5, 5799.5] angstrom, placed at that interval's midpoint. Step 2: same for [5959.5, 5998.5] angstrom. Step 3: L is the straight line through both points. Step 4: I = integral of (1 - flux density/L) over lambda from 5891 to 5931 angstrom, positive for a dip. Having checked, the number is 1.92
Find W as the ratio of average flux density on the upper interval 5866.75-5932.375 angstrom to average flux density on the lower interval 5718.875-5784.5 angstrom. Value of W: 0.9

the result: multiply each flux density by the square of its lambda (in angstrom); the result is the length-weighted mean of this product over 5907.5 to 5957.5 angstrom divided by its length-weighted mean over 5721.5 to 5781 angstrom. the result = 1.04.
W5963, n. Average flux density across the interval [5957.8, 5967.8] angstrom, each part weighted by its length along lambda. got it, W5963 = 2.39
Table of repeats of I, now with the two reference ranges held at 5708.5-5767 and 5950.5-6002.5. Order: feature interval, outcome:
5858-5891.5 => 1.3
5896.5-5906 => 0.6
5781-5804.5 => -0.6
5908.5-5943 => -0.2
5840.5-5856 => 0.4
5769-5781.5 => -0.2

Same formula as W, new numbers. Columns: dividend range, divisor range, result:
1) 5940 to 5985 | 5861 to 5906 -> 1.07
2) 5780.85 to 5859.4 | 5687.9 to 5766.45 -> 1.01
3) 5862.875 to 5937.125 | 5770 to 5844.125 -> 0.93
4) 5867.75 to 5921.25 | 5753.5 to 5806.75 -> 0.92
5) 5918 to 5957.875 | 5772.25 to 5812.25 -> 0.97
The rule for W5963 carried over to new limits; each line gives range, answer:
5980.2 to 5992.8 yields 2.34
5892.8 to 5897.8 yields 1.9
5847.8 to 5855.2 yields 2.32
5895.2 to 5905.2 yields 2.2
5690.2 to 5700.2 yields 2.39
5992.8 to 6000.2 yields 2.39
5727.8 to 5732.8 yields 2.43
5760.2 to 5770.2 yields 2.36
